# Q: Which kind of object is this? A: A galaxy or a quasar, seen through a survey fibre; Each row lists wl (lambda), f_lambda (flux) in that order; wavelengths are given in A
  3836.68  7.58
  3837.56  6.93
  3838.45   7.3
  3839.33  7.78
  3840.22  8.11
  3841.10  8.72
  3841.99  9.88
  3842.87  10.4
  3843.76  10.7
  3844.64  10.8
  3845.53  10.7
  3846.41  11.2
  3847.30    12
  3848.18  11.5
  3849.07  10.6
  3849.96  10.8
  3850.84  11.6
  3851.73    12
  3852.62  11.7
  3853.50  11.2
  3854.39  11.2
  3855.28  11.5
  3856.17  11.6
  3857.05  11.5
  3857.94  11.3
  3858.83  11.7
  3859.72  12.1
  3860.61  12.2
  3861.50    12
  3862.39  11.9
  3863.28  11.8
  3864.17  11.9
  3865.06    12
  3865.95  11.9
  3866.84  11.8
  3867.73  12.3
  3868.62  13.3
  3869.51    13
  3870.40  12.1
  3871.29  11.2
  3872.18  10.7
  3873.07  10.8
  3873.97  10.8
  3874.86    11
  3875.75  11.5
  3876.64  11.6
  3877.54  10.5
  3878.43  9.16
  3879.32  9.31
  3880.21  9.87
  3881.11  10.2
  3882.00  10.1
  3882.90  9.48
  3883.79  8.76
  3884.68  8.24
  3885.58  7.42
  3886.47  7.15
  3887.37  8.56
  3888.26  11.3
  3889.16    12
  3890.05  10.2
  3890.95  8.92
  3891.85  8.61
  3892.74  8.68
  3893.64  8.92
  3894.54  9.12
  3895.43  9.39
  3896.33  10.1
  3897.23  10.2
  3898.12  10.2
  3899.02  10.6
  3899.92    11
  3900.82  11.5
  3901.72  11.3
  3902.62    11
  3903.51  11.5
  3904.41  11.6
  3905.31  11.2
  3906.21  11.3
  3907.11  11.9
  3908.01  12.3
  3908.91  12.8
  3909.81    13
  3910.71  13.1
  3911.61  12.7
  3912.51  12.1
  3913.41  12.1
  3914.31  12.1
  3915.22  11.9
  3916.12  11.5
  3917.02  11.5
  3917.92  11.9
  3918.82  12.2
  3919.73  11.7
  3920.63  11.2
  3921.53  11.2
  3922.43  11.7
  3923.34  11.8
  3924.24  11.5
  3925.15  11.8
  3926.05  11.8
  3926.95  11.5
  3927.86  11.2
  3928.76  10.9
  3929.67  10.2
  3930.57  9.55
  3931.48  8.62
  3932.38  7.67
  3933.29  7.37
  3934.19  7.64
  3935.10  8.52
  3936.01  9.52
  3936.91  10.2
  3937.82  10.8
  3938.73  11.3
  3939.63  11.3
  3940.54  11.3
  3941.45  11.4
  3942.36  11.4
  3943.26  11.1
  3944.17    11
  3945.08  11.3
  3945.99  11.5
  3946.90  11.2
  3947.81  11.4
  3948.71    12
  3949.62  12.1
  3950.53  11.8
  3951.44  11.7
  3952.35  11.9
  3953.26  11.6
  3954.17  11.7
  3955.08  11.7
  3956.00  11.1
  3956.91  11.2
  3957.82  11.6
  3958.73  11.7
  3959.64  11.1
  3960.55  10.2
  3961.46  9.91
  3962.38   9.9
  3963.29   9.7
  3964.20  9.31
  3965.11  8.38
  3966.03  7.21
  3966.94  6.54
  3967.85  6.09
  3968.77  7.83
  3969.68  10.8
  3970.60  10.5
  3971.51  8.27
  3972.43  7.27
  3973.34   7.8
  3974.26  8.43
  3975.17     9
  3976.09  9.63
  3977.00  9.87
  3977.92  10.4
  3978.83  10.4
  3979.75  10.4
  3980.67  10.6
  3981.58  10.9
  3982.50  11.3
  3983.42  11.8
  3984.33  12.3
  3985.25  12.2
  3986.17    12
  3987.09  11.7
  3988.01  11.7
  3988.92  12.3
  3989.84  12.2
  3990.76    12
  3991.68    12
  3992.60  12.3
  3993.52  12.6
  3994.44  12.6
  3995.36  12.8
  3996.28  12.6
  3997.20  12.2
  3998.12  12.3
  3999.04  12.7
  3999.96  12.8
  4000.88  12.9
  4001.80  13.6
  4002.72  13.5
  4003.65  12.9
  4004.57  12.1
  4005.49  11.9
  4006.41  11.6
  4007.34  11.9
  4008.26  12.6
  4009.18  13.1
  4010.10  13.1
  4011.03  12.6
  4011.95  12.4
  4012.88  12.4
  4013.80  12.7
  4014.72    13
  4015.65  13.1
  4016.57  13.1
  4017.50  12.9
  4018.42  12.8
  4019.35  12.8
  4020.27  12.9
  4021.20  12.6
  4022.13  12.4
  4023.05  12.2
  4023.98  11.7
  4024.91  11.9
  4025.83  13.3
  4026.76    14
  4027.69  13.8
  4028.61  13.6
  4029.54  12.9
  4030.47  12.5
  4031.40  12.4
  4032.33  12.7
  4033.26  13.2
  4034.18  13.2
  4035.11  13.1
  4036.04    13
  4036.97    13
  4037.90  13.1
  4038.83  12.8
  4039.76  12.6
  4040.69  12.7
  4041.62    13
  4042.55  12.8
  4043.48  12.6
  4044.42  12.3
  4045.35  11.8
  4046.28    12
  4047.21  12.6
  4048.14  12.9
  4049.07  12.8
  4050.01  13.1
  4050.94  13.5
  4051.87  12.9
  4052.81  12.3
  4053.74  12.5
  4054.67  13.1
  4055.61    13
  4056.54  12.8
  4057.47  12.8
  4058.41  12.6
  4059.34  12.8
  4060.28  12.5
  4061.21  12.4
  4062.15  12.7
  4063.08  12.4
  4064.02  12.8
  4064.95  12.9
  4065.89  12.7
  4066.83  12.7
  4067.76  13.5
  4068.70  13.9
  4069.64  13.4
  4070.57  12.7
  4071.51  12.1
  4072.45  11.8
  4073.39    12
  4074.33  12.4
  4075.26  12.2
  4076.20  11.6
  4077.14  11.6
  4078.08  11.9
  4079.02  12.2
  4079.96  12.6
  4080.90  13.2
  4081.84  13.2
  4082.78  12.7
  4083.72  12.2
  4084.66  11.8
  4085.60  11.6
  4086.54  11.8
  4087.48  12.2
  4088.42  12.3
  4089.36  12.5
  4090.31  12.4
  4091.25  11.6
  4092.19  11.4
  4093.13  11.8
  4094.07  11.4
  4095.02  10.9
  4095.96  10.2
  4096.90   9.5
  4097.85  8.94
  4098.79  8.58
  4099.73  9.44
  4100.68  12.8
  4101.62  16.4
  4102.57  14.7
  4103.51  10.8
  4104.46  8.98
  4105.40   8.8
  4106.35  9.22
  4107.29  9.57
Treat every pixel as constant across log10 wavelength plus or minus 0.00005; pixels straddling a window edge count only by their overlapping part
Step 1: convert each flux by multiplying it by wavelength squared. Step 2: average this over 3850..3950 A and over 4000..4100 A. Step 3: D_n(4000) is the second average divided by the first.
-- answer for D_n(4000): 1.23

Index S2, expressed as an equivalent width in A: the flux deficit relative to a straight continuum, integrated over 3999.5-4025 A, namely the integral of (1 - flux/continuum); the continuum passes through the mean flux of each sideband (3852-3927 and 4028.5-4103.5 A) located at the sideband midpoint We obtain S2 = -1.4 A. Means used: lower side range 11.1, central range 12.6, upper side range 12.4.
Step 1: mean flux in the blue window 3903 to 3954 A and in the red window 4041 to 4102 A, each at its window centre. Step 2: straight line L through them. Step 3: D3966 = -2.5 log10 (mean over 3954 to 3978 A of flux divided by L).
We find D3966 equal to 0.209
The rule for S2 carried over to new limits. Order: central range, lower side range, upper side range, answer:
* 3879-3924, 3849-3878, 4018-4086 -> 4.2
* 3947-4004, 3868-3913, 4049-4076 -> 3.5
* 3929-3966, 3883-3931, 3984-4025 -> 3.2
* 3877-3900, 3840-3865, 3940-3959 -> 3.6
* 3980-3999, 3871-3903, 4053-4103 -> -1.4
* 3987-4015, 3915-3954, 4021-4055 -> -0.8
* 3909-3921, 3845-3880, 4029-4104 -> -0.4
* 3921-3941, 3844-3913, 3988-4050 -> 2.2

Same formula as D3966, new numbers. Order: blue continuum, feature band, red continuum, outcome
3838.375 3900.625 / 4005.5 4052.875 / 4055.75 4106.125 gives -0.095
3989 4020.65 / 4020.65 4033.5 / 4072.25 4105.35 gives -0.035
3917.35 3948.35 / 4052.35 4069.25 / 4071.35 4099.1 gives -0.112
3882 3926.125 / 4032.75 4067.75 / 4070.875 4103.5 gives -0.098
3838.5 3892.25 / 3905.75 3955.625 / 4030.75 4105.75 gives -0.001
